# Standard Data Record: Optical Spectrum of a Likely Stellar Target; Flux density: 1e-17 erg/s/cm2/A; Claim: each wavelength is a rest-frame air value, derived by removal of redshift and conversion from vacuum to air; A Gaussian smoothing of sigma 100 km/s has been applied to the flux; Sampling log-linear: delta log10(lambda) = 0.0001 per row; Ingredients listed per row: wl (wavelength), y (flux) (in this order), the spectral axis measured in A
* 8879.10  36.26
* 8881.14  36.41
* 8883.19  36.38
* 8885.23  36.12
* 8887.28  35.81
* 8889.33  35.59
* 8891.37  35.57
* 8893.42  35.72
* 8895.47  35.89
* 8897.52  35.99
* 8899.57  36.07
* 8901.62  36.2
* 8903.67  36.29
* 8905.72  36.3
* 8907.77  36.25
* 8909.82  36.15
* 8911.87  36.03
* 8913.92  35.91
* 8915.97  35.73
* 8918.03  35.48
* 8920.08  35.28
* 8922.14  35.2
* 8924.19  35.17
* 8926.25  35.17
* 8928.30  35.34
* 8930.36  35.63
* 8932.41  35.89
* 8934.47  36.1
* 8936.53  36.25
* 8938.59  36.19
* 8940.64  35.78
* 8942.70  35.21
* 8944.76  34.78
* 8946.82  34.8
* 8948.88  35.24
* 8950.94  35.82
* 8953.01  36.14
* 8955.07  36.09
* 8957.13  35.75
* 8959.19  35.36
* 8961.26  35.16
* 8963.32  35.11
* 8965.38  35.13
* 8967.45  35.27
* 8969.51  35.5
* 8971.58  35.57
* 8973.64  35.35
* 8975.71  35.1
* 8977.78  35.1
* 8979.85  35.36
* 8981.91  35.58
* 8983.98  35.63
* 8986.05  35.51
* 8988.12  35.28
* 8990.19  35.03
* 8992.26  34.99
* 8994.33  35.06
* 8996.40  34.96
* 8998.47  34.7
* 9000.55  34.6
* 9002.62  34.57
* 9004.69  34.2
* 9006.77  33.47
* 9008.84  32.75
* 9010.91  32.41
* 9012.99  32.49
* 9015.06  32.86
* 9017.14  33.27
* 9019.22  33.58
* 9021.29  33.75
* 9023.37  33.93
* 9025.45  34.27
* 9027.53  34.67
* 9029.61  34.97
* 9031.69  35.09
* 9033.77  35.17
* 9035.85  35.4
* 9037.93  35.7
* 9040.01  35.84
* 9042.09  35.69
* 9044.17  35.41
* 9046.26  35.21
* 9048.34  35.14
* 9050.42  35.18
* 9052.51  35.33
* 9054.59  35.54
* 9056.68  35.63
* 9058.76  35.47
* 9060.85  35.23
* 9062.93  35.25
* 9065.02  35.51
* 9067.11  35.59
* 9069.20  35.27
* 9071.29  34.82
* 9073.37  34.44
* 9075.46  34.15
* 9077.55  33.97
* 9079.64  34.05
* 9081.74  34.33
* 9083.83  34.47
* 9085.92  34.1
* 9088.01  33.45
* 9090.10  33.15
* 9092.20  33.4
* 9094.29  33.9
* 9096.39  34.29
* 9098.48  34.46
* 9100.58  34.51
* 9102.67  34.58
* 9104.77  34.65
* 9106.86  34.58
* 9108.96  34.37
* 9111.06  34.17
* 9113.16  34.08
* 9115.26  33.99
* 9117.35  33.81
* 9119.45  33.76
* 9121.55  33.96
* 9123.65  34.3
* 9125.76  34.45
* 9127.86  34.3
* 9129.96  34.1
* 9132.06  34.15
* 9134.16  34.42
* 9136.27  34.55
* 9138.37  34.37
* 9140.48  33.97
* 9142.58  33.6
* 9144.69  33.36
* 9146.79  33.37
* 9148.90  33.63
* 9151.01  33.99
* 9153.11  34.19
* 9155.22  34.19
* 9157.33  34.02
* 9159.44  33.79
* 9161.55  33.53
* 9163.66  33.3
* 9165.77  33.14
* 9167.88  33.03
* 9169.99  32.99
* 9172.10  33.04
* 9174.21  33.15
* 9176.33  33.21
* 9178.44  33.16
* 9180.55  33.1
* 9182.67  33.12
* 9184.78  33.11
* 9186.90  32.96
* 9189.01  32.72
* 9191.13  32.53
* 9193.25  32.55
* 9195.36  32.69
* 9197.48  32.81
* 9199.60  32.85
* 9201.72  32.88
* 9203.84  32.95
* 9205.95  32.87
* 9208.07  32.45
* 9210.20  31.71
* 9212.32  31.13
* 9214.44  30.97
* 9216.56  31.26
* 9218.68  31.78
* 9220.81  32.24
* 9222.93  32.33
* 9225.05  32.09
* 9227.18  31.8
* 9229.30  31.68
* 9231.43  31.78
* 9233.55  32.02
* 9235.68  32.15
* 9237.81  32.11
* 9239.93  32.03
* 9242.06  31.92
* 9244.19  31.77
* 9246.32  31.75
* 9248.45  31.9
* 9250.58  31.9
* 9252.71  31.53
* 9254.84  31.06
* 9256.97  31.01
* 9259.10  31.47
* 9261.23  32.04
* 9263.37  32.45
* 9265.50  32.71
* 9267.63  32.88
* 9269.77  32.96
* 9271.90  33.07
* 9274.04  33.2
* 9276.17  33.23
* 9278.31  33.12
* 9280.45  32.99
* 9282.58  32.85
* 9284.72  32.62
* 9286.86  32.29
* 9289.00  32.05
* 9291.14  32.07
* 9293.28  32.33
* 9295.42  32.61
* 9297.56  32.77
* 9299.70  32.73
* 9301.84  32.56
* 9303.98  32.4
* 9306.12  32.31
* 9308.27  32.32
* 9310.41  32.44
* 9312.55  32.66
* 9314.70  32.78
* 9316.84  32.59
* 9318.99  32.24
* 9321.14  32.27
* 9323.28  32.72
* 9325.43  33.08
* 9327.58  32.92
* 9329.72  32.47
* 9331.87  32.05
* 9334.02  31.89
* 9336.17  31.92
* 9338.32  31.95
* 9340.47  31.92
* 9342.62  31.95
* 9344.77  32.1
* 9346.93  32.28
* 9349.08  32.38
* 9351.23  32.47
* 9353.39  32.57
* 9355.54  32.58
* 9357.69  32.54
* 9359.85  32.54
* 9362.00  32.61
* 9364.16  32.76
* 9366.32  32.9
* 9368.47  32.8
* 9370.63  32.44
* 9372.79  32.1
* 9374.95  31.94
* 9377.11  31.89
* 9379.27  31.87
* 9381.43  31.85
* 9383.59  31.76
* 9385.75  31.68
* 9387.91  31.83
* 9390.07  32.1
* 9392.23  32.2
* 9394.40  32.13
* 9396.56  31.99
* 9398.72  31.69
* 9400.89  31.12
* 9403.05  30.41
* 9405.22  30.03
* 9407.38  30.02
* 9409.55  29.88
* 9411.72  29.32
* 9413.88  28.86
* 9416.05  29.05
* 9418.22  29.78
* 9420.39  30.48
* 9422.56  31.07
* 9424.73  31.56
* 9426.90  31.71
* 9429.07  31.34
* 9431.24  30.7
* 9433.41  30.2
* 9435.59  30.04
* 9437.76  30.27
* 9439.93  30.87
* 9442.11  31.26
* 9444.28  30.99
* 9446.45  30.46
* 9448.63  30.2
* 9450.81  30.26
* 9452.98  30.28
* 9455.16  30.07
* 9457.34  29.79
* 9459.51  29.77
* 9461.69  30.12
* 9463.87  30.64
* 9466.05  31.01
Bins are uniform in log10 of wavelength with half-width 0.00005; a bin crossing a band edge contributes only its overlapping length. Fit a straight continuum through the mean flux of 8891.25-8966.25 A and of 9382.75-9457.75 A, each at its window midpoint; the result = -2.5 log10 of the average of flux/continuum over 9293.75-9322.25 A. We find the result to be -0.02 mag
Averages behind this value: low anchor 35.7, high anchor 30.7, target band 32.5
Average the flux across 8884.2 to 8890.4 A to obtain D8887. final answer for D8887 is 35.9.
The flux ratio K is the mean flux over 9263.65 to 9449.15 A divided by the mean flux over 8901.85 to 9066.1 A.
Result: 0.9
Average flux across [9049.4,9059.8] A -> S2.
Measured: 35.4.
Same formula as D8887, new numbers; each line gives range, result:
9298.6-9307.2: 32.5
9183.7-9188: 33.1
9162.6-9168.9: 33.2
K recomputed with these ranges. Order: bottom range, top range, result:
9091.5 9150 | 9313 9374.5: 0.95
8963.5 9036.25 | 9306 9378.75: 0.94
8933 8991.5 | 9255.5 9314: 0.92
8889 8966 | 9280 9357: 0.91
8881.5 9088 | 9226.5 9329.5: 0.92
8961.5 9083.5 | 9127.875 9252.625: 0.94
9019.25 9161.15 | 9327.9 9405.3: 0.93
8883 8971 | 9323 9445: 0.88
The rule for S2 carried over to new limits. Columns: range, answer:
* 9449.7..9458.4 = 30.1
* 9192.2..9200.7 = 32.7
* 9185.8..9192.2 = 32.7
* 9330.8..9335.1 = 32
